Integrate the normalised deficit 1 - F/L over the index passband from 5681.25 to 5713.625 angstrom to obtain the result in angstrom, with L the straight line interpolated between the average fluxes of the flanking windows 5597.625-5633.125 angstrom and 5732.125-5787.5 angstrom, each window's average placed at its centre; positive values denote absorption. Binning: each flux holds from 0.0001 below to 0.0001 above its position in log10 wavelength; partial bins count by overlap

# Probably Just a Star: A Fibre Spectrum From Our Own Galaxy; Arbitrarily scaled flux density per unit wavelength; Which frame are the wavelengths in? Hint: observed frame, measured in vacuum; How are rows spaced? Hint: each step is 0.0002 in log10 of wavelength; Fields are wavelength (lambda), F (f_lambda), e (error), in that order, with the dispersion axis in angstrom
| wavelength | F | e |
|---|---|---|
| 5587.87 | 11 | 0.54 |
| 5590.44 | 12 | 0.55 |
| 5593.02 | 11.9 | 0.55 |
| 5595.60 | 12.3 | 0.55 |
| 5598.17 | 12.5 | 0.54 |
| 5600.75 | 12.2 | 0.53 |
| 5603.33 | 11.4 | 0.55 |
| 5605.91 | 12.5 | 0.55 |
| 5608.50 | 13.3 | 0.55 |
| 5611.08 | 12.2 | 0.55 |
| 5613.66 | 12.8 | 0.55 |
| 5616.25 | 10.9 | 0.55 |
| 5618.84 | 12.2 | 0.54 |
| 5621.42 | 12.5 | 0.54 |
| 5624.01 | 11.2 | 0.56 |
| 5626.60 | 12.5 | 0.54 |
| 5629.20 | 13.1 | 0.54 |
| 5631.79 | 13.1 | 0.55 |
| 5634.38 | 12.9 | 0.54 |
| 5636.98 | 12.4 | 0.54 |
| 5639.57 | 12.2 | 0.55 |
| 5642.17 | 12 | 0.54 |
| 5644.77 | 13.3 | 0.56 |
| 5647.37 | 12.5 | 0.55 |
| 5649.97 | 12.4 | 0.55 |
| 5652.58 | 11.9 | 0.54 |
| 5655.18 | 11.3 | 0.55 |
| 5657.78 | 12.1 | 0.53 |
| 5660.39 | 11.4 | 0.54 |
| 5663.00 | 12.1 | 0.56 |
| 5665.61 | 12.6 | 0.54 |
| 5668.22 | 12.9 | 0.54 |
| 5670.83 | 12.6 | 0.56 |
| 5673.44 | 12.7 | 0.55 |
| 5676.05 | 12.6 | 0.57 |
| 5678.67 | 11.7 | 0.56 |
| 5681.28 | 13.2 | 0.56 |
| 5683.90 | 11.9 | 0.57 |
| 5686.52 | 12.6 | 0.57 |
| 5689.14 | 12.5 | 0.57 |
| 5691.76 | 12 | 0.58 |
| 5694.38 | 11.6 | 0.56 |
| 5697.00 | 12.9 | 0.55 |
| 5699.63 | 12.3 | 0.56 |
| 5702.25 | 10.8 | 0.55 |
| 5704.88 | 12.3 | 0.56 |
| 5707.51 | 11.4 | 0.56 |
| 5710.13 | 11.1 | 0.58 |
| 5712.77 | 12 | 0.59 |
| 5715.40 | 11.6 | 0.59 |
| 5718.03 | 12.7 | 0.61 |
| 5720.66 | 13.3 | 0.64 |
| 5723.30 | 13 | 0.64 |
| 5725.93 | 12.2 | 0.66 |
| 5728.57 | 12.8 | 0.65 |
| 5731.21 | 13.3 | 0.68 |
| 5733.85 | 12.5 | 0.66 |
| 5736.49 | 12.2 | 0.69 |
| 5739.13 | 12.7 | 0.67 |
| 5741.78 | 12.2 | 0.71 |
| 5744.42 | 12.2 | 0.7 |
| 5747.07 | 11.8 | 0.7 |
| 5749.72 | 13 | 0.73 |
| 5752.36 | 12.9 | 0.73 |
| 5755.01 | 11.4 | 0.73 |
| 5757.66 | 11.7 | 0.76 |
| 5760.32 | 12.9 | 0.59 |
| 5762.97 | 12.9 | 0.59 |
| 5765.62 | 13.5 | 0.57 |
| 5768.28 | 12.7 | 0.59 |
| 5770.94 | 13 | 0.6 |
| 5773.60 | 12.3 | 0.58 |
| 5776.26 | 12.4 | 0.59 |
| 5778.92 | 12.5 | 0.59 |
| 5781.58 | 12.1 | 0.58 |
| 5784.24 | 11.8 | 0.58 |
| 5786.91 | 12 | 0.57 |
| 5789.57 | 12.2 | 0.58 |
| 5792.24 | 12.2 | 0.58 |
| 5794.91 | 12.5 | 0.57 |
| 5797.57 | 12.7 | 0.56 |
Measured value 1.0 angstrom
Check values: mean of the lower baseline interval 12.3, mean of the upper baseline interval 12.4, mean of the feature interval 12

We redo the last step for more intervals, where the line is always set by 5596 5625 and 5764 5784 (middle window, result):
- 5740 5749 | 0.3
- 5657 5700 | 0.0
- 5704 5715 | 0.7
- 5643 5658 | 0.0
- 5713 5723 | -0.1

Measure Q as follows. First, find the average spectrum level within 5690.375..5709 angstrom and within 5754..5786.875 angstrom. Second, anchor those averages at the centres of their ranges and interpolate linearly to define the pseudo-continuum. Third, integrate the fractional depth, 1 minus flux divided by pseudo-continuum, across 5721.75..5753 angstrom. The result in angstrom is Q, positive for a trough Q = -1.0 angstrom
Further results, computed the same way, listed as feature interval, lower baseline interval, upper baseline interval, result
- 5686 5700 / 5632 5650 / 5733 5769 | 0.2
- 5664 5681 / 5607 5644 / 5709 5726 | -0.3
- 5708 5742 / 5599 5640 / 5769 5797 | -0.2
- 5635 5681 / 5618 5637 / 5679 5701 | 0.4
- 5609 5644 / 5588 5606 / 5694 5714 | -1.1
